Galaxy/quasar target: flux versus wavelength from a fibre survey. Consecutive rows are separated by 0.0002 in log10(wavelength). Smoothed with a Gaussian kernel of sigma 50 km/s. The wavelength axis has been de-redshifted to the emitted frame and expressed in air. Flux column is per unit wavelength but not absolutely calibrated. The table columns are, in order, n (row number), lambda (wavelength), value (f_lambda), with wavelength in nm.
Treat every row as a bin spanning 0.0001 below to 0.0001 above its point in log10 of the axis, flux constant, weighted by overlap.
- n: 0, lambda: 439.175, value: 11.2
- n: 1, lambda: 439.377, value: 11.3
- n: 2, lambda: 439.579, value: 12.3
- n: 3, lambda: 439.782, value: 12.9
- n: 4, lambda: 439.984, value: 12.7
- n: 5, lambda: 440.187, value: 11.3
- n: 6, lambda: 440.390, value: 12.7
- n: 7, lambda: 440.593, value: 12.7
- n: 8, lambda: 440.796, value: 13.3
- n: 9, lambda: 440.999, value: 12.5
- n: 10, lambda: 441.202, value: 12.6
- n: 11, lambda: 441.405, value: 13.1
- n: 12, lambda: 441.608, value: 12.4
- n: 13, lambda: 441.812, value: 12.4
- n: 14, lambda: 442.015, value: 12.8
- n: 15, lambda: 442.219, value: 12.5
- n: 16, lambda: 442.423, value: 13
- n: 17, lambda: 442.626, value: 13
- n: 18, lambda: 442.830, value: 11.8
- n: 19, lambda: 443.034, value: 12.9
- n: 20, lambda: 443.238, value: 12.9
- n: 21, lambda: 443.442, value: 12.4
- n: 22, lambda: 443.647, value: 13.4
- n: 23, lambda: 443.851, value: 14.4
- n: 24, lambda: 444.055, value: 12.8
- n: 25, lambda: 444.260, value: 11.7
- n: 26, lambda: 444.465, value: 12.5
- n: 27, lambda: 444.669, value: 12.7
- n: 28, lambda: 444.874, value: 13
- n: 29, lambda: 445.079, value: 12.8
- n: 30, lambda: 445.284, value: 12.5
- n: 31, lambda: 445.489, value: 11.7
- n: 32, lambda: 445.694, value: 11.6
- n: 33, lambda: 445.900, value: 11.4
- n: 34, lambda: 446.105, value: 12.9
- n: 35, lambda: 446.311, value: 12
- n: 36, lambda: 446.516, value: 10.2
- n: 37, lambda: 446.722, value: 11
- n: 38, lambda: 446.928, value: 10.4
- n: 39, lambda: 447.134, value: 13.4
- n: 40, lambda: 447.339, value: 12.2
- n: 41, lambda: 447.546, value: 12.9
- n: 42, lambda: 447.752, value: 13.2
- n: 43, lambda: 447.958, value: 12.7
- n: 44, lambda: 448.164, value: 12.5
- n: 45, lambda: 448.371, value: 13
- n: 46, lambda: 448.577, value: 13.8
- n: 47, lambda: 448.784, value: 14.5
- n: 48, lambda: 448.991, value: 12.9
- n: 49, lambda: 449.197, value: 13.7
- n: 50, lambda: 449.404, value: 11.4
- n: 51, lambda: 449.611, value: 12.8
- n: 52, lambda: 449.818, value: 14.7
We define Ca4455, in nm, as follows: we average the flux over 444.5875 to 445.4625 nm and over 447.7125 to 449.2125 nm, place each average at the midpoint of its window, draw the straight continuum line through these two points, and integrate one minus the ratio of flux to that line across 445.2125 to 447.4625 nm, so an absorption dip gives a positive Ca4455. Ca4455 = 0.20 nm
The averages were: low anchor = 12.7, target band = 11.8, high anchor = 13.3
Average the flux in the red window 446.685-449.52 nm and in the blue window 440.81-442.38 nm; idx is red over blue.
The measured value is 1.00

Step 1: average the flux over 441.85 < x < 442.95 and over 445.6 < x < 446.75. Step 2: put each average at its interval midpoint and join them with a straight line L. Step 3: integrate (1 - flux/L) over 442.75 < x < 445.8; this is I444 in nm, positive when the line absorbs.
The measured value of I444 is -0.13 nm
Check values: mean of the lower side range 12.6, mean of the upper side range 11.5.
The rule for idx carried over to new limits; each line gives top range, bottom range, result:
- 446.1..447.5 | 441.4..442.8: 0.92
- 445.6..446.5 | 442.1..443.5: 0.93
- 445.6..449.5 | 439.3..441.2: 1.00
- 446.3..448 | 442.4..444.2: 0.93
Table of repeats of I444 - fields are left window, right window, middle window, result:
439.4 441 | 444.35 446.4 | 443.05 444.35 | -0.06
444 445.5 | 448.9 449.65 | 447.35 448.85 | -0.06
